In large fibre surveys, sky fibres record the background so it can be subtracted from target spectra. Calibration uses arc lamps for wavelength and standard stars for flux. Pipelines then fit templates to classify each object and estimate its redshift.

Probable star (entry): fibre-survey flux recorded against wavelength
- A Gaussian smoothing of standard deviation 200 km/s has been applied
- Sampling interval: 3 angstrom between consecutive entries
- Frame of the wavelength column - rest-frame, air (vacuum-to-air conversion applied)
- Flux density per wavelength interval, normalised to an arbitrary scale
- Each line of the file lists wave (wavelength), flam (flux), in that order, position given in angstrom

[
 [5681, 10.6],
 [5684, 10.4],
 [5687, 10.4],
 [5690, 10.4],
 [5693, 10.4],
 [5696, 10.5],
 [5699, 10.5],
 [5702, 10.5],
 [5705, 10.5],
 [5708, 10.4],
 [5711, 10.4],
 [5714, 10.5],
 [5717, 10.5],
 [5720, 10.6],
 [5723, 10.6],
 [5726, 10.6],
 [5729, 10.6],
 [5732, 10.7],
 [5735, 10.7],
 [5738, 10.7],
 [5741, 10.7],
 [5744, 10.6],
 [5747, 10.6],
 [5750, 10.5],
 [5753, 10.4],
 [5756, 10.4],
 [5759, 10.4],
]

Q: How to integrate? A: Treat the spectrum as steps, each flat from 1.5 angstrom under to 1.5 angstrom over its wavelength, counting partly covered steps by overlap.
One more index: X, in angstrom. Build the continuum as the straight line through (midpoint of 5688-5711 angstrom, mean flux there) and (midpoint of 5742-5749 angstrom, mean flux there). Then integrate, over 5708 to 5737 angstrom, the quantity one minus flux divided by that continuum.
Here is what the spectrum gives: -0.12 angstrom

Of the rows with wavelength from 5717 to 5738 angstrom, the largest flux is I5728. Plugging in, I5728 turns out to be 10.7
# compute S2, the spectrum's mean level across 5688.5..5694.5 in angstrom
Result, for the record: 10.4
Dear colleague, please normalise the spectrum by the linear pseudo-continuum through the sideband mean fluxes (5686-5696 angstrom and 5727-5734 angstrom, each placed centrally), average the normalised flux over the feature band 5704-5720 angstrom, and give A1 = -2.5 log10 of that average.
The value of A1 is 0.01 mag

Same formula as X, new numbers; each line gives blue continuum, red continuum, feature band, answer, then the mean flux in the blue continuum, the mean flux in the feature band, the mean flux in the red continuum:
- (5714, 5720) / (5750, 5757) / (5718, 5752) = -0.5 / 10.5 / 10.6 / 10.4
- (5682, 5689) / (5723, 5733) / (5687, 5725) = 0.1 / 10.4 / 10.5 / 10.6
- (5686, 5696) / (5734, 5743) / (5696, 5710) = 0.0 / 10.4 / 10.5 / 10.7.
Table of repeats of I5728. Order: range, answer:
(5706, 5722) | 10.6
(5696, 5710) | 10.5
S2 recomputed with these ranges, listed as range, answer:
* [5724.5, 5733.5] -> 10.6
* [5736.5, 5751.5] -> 10.6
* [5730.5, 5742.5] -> 10.7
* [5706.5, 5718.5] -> 10.5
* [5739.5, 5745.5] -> 10.6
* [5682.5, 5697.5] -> 10.4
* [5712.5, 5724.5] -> 10.5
